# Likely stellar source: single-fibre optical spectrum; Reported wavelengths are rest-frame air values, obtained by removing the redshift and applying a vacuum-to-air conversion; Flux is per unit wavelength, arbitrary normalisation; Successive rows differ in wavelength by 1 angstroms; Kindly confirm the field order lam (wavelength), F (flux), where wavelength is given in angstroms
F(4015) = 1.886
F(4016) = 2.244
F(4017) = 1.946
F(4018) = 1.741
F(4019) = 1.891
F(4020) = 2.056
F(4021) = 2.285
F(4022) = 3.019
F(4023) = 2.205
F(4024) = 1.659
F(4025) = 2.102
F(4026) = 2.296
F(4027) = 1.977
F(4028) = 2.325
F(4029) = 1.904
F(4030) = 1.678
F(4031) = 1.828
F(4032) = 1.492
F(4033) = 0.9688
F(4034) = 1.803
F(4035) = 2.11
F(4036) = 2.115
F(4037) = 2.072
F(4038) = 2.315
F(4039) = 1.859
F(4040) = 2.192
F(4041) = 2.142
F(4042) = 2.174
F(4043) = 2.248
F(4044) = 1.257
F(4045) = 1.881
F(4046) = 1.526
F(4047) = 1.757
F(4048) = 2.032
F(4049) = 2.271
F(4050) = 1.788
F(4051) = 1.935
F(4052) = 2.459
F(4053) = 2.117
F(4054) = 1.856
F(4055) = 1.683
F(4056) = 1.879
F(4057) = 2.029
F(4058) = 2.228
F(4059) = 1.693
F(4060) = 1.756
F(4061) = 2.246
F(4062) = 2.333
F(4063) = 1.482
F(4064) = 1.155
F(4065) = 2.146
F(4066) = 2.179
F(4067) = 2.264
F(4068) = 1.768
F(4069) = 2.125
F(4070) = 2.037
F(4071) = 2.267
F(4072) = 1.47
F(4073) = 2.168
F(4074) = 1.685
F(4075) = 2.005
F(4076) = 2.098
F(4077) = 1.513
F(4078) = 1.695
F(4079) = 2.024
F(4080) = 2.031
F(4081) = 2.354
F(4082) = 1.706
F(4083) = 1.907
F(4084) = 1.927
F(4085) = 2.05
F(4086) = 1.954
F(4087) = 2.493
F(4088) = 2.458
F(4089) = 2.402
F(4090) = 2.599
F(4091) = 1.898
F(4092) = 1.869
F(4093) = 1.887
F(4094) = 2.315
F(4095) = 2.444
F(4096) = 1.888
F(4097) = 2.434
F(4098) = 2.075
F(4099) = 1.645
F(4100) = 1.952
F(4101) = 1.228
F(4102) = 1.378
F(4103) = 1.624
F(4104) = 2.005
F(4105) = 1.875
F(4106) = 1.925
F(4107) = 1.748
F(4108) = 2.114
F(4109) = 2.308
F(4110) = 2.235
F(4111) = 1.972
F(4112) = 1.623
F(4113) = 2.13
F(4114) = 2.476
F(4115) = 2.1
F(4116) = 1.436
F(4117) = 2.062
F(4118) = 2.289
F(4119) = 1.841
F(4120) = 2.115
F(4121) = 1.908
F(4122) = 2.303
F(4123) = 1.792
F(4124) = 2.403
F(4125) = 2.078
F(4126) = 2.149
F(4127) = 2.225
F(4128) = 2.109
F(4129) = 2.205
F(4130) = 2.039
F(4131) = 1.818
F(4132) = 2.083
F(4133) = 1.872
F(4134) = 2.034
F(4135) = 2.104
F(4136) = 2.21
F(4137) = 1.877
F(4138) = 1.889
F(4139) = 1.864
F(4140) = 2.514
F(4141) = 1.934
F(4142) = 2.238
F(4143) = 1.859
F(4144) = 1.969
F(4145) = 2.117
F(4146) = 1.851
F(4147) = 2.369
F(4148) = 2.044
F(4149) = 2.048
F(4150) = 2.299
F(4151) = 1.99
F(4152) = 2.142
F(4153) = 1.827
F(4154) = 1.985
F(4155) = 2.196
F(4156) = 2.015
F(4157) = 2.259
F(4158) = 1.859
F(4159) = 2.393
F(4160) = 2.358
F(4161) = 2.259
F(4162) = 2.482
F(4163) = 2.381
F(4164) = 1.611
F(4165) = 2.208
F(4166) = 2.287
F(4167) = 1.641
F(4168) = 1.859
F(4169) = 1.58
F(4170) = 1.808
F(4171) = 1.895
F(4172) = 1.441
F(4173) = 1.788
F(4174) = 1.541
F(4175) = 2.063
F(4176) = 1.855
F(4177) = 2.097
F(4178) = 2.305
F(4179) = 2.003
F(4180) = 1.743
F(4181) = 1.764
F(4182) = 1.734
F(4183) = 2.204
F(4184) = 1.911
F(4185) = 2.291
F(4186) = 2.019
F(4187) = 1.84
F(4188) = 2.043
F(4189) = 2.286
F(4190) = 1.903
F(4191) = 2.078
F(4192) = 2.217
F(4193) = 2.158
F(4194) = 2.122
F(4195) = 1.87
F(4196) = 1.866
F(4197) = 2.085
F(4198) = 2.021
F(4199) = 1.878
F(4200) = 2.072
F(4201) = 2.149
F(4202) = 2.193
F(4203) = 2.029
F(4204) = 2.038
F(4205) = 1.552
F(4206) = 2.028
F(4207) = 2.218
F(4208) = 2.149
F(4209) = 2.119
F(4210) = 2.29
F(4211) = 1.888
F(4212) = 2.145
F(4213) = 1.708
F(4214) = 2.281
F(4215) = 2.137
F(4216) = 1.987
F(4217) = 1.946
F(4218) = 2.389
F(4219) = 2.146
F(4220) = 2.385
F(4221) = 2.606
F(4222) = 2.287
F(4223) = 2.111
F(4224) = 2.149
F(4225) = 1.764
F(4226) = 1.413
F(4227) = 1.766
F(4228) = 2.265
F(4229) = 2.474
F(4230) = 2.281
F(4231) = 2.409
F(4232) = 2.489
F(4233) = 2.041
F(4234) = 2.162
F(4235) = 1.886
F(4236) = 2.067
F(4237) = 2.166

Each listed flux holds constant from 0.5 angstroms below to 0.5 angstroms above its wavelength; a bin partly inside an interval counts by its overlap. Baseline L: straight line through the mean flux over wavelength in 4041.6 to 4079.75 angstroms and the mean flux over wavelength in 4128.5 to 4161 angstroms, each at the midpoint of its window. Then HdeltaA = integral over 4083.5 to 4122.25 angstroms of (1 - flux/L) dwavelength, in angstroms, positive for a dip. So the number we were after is -0.5 angstroms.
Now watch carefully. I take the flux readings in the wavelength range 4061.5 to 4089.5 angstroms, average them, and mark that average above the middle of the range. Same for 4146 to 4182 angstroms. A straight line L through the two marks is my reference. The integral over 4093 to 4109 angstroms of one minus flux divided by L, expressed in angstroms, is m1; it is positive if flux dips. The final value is 0.58 angstroms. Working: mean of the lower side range 1.99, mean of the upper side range 2.01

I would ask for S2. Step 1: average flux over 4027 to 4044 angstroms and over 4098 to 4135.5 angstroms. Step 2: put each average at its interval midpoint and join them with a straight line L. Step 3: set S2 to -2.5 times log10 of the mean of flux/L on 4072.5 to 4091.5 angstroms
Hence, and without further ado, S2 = -0.05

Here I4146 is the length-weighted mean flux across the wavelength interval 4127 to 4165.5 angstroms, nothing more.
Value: 2.09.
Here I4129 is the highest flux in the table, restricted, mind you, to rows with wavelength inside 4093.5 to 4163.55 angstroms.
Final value 2.514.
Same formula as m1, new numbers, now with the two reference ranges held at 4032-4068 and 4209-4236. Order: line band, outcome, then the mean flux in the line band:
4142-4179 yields 0.7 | 2.02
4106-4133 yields -0.6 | 2.05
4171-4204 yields 1.6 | 1.99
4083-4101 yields -1.1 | 2.1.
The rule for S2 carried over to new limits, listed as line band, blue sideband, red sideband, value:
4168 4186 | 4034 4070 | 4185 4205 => 0.080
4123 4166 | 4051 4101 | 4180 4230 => -0.034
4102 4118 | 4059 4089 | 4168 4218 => 0.008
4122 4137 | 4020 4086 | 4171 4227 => -0.047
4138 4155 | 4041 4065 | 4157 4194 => -0.044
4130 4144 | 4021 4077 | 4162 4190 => -0.040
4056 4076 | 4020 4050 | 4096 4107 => -0.027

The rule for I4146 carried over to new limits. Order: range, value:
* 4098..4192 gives 2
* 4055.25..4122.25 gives 1.99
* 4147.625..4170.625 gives 2.07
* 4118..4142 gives 2.07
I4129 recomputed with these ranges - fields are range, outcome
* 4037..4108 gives 2.599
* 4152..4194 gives 2.482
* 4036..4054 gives 2.459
